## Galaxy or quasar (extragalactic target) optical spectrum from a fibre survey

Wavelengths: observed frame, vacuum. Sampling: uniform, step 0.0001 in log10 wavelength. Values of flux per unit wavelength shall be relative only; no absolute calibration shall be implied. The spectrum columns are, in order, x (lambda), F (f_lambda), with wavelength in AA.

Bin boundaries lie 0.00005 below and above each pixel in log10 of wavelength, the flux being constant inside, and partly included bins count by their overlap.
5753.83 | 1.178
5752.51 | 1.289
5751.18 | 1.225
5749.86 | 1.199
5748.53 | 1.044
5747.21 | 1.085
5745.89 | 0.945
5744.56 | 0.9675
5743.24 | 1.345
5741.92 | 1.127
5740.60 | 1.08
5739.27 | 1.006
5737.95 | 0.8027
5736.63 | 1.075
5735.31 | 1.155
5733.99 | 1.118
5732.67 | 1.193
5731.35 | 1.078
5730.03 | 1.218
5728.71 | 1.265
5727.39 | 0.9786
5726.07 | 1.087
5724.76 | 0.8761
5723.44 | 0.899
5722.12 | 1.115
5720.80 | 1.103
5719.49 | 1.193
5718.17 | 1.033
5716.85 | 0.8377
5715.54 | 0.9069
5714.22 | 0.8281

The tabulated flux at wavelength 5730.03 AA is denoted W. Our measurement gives 1.218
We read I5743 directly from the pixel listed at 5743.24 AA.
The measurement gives 1.345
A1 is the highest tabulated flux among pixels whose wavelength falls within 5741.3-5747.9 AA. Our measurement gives 1.345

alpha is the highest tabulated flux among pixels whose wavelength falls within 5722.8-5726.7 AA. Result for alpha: 1.087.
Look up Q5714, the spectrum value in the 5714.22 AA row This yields 0.8281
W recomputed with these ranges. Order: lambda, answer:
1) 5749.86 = 1.199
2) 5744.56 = 0.9675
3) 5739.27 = 1.006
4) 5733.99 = 1.118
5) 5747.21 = 1.085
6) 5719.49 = 1.193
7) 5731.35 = 1.078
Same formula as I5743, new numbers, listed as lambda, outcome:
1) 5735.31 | 1.155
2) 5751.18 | 1.225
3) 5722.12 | 1.115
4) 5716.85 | 0.8377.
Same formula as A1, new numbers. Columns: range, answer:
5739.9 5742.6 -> 1.127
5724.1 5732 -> 1.265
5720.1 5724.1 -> 1.115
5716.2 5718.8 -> 1.033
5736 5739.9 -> 1.075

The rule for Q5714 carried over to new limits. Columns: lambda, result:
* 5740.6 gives 1.08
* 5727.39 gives 0.9786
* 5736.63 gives 1.075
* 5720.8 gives 1.103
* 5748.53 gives 1.044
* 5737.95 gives 0.8027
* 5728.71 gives 1.265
